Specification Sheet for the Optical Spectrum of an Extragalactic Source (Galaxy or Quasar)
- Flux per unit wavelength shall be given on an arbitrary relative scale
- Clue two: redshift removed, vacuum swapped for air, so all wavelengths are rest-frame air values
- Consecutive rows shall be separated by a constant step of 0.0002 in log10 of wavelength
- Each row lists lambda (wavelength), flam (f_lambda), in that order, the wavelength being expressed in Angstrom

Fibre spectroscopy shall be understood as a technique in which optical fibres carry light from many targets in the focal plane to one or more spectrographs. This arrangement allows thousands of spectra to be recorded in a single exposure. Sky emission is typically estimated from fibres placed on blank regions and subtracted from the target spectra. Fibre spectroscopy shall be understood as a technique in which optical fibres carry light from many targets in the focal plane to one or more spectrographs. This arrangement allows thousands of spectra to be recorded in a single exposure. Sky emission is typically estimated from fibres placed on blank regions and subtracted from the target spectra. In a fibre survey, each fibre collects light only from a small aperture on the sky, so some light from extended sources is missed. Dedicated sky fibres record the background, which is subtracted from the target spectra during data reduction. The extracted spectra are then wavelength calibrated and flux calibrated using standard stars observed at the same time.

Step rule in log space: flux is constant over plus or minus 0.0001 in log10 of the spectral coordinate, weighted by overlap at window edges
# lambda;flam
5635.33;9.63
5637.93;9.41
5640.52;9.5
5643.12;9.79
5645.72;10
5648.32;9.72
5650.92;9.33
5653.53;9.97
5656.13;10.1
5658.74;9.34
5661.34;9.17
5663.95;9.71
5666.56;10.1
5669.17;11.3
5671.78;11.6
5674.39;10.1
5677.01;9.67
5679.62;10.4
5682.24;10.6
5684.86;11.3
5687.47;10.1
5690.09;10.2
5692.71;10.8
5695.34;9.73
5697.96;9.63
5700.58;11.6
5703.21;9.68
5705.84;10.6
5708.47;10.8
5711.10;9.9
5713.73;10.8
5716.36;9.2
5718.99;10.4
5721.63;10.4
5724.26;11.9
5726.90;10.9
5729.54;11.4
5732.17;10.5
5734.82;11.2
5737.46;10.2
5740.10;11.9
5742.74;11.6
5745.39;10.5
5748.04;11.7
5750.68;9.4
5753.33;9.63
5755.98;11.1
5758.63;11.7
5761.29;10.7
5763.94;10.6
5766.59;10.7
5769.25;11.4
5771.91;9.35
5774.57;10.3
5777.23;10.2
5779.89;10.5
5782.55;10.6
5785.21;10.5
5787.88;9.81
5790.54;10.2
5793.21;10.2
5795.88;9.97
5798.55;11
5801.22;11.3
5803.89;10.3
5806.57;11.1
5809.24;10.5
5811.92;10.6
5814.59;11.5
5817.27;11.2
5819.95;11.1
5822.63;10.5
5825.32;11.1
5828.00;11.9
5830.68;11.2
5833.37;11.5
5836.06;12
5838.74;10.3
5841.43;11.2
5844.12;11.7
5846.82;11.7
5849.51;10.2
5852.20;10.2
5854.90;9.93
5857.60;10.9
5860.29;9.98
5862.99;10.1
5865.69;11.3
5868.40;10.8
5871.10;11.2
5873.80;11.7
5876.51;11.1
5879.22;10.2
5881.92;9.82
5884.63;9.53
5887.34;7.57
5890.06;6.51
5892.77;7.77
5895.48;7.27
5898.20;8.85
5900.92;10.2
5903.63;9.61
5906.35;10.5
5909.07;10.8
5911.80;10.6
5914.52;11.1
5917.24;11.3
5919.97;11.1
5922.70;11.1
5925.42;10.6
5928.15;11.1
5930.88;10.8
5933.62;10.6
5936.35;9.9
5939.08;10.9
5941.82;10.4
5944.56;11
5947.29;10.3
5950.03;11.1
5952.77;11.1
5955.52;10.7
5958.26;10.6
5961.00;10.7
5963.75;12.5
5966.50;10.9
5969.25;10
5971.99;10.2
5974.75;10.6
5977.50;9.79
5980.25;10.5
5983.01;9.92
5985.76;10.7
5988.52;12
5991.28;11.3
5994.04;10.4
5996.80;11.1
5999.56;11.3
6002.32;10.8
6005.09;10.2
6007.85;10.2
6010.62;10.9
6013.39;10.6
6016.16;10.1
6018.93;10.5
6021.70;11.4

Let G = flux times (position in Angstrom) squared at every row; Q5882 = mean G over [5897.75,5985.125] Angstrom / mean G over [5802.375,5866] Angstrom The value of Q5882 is 1.0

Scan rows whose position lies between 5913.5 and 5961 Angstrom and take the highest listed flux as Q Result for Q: 11.3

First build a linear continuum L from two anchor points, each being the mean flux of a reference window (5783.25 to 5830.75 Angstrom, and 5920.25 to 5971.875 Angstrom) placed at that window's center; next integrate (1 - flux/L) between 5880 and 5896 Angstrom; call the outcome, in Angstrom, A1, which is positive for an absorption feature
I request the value 3.8 Angstrom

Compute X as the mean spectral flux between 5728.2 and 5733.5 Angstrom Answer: 10.9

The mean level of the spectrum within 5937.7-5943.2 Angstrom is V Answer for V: 10.6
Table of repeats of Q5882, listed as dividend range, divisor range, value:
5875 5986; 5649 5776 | 1.05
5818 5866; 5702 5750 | 1.06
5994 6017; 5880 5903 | 1.30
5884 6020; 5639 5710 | 1.12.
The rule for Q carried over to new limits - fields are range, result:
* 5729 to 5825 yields 11.9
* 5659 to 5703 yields 11.6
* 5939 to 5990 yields 12.5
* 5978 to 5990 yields 12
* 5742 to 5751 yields 11.7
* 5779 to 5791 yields 10.6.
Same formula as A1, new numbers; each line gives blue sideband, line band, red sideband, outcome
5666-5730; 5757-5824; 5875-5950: -2.10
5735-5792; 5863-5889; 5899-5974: 0.92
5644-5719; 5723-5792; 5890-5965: -3.05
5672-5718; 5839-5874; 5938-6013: -0.75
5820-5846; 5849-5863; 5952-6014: 1.19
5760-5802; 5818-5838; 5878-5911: -2.87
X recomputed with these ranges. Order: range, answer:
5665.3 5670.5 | 10.7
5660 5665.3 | 9.45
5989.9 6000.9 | 11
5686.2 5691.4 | 10.2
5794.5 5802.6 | 10.8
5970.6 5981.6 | 10.3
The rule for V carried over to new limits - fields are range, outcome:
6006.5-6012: 10.5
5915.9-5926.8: 11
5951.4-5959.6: 10.8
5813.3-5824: 11.1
